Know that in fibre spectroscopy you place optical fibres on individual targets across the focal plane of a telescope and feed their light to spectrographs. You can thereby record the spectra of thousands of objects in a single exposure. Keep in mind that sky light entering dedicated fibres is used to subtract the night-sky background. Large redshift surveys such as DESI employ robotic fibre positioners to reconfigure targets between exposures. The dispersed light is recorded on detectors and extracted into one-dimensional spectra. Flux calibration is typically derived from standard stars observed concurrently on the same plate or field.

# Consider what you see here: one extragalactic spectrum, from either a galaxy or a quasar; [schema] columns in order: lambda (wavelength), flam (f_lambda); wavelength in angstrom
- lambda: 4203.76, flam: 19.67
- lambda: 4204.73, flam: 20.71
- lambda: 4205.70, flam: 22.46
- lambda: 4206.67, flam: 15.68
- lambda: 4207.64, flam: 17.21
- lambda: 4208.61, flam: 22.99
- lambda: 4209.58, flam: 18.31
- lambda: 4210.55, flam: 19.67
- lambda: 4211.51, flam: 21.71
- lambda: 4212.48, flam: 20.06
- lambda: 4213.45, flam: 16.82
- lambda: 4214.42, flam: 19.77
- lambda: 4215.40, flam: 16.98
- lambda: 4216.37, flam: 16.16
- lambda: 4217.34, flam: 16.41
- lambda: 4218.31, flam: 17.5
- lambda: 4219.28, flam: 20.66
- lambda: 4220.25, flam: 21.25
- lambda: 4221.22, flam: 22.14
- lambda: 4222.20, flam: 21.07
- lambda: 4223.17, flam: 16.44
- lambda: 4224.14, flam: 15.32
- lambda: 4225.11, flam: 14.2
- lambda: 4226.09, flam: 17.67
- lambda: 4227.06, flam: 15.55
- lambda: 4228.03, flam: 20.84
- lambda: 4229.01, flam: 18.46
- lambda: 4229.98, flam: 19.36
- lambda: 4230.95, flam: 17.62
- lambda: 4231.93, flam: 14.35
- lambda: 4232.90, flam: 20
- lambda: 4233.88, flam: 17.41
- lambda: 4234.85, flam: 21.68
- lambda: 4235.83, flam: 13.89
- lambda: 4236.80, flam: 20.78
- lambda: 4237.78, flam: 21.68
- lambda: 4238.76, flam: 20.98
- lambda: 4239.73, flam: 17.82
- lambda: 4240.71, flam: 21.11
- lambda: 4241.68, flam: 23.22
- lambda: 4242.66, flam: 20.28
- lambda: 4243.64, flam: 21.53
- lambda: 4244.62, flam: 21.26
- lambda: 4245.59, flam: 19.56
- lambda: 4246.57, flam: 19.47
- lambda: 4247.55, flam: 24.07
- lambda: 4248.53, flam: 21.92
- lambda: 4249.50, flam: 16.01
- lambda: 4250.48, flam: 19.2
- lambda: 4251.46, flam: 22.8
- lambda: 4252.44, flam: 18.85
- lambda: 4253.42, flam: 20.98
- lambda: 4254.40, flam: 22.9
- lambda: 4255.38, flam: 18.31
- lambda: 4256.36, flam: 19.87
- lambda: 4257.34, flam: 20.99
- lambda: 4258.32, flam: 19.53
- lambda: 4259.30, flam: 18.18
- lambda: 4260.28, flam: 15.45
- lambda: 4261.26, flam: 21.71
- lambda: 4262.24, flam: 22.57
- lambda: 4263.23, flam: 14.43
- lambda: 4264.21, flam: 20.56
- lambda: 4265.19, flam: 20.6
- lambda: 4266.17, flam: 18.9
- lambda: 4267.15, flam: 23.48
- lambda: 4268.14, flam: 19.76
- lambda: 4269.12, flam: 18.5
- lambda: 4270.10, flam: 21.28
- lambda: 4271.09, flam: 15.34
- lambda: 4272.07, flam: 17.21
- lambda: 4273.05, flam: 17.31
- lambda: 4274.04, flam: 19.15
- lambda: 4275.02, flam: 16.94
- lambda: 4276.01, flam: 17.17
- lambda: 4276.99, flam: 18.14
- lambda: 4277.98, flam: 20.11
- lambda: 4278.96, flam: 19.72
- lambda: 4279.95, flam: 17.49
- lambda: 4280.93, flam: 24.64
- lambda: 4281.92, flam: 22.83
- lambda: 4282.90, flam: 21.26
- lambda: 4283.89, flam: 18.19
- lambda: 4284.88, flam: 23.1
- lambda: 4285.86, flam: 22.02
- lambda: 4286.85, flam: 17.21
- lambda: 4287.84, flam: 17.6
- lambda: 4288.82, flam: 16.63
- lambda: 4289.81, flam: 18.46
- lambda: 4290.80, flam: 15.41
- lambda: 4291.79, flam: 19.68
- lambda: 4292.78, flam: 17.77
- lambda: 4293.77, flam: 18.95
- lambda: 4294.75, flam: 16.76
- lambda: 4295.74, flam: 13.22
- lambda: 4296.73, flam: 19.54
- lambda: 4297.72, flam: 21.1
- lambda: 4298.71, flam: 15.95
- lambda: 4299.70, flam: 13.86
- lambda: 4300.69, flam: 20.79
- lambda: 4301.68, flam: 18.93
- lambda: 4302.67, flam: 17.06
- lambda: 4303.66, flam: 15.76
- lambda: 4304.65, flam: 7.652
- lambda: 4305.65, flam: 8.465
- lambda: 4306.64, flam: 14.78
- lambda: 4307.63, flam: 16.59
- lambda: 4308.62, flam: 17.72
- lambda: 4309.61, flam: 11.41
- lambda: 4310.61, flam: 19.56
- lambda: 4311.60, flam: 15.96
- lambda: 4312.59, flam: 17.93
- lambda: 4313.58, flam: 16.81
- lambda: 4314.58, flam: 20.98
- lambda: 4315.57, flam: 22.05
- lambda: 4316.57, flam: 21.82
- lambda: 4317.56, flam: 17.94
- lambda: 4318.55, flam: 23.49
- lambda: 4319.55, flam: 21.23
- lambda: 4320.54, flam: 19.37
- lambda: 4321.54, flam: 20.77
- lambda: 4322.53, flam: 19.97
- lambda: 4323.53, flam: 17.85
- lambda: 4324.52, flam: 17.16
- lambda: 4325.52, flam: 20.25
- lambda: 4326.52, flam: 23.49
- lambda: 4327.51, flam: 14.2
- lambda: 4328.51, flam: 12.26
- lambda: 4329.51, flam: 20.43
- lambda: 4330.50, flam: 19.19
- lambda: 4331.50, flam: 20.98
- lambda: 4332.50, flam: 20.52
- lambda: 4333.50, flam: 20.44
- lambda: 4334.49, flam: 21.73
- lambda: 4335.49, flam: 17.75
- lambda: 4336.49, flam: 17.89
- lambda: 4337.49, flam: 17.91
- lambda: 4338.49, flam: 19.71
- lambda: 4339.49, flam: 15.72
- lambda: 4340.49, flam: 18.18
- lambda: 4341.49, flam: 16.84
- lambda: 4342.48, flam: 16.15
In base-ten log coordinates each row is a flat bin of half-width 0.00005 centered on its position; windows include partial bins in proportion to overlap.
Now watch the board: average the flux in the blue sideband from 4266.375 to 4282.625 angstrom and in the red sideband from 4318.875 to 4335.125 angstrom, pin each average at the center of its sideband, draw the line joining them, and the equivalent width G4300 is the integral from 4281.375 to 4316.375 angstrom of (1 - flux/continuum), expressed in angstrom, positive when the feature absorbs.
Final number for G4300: 3.31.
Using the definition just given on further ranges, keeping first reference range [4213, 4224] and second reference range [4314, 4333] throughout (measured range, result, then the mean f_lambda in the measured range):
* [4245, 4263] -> -1.1 angstrom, 20.1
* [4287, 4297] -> 1.0 angstrom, 17.4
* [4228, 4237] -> 0.2 angstrom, 18.2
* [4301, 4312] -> 2.5 angstrom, 15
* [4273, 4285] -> -0.3 angstrom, 19.7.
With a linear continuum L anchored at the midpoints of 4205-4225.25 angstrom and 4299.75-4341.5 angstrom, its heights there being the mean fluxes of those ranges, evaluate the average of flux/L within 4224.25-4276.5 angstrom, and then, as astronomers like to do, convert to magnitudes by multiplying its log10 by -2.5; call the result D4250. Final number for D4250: -0.04 mag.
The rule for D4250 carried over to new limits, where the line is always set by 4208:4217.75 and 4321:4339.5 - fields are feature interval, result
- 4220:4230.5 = 0.03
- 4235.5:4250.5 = -0.08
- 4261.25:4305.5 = 0.03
